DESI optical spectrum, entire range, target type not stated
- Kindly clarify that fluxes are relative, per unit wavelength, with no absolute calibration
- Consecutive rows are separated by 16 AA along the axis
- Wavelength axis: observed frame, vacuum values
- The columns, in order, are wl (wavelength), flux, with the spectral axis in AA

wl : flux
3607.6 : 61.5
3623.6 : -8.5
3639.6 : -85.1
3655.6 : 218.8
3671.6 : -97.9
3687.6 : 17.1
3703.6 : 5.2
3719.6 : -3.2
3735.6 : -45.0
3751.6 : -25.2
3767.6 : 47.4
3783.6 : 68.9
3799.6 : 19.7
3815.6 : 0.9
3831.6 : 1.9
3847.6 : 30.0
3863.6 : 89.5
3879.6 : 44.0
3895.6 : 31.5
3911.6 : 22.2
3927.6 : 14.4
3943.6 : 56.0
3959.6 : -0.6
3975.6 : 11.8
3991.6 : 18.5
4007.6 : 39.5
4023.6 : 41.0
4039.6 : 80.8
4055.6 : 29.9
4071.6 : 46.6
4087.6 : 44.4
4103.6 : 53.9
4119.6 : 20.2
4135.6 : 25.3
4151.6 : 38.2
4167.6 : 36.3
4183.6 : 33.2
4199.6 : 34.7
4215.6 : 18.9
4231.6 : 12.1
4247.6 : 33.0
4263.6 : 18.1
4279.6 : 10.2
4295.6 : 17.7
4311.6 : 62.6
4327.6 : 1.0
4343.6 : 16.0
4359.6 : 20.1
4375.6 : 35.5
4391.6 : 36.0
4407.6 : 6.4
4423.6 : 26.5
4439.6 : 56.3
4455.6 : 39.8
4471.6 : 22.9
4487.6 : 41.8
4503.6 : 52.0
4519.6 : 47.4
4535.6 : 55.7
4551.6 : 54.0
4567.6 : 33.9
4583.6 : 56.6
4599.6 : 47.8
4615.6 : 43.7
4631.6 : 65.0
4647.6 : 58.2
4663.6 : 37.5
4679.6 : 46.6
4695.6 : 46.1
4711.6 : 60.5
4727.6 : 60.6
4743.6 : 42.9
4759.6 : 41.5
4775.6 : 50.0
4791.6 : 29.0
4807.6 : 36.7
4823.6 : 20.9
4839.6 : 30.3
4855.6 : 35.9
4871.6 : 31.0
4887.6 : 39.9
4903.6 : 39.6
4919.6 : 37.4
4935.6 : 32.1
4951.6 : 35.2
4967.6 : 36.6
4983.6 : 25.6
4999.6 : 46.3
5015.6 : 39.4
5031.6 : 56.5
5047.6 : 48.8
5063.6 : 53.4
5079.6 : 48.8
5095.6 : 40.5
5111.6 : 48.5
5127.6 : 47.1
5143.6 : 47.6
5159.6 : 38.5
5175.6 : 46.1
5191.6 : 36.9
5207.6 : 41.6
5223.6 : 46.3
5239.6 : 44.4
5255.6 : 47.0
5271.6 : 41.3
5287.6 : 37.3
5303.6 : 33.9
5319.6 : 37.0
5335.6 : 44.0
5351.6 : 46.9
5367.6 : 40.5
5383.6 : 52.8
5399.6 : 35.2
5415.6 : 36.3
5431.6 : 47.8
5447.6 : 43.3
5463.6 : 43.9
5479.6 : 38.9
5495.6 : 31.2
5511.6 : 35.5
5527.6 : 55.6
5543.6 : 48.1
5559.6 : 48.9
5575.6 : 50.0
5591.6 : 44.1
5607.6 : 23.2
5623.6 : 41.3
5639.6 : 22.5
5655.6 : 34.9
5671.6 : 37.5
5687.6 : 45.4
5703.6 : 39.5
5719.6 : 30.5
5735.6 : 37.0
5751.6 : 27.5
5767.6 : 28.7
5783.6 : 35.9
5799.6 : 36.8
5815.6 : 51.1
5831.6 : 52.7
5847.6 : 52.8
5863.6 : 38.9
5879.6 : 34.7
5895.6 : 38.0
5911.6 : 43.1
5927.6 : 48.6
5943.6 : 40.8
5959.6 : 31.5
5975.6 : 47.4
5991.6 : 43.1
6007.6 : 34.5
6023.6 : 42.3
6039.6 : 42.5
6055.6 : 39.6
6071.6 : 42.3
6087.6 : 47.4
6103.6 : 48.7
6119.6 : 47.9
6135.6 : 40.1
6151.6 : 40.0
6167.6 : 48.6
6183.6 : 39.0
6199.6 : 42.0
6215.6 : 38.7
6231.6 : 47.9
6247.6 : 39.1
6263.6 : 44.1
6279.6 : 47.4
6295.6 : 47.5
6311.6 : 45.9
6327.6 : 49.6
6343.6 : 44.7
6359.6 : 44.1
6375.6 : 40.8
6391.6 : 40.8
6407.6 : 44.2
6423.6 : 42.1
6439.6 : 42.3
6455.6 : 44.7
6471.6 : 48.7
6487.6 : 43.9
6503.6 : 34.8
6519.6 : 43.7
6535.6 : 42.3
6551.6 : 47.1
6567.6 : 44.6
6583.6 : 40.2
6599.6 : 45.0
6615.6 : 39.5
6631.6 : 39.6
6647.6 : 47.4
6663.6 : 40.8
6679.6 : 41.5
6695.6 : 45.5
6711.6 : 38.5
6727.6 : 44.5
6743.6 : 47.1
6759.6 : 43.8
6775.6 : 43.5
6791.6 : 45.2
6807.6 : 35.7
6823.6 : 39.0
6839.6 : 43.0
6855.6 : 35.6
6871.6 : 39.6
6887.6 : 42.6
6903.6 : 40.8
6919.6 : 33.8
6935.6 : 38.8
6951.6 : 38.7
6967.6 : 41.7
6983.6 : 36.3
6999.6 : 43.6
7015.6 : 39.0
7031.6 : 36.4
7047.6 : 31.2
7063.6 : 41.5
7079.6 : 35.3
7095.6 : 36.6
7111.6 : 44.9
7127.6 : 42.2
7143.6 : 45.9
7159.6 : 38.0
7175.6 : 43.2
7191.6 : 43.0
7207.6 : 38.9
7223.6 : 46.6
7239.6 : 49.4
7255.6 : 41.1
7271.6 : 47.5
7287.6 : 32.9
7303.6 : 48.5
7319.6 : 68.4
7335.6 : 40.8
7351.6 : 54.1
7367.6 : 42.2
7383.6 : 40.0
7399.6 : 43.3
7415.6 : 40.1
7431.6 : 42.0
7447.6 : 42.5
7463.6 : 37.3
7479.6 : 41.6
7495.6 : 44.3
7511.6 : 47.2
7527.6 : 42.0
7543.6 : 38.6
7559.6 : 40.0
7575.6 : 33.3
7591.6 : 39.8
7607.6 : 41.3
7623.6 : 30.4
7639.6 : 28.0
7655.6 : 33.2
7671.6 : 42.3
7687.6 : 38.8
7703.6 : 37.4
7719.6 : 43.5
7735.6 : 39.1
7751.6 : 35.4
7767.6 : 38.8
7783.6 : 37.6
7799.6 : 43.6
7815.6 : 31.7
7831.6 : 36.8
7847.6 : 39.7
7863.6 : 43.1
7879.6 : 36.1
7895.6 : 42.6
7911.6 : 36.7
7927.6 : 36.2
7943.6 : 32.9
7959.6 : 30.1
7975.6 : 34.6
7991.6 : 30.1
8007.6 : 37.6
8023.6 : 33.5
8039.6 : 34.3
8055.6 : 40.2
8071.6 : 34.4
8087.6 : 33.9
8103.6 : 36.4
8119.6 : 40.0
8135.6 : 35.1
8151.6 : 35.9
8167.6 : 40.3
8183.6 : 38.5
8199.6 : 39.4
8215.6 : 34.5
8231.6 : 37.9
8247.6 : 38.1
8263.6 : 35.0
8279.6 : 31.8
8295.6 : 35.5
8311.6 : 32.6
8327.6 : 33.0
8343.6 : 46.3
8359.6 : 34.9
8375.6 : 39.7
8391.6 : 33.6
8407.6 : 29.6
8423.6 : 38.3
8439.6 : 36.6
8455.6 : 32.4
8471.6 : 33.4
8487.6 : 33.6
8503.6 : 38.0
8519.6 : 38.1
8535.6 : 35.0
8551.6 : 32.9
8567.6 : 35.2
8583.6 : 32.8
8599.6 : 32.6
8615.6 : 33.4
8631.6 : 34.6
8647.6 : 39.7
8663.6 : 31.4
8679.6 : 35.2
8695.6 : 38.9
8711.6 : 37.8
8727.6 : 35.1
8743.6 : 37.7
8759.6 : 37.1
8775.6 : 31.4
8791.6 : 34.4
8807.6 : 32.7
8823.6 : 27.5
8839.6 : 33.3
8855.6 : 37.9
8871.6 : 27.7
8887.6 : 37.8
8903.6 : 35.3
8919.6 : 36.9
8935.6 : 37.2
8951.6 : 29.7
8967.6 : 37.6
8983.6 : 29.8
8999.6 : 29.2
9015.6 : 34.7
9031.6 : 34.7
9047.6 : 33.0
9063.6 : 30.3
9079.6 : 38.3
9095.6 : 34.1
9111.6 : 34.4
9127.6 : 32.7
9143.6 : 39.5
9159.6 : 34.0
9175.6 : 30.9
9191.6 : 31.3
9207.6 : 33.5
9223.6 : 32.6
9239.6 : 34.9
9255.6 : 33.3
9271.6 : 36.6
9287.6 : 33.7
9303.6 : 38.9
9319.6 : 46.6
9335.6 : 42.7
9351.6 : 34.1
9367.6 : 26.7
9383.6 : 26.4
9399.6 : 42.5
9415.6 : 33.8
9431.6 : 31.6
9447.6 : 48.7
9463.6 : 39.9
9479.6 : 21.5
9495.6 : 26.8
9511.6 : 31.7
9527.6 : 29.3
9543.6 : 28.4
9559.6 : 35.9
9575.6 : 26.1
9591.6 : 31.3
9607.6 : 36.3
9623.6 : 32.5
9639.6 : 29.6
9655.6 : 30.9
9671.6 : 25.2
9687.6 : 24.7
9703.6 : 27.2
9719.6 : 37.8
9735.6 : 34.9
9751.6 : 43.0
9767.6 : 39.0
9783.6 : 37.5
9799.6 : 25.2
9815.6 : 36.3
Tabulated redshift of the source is 0.116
